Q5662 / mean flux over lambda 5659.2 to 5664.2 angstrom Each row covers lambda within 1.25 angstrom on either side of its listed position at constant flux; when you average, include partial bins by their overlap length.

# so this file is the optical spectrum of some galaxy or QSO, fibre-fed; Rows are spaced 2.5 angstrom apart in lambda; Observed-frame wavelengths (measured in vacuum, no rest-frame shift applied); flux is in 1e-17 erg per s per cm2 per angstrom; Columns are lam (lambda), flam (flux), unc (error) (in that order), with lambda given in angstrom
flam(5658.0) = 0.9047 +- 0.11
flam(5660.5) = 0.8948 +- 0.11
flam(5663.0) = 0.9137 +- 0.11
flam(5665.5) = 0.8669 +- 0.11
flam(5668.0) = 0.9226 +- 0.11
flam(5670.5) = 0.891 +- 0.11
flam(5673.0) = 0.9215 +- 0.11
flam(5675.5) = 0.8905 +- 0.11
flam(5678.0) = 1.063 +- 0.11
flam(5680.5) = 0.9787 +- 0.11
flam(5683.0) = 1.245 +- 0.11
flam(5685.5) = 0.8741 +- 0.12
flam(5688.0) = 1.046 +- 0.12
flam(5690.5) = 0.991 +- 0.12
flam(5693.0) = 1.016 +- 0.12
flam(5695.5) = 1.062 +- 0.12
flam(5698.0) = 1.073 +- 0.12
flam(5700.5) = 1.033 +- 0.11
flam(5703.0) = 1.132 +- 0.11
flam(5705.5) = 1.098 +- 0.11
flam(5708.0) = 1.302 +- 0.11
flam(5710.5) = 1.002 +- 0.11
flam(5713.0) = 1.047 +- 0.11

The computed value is 0.904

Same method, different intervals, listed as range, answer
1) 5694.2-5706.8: 1.08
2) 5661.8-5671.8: 0.899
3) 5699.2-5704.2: 1.08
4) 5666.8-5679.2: 0.937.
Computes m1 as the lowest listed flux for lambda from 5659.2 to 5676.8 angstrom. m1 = 0.8669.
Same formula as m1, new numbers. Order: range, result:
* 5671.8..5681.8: 0.8905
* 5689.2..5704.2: 0.991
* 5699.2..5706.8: 1.033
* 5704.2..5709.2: 1.098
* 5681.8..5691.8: 0.8741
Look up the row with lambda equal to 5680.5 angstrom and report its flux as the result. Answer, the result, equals 0.9787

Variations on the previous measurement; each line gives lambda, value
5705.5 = 1.098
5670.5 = 0.891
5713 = 1.047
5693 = 1.016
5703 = 1.132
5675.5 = 0.8905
